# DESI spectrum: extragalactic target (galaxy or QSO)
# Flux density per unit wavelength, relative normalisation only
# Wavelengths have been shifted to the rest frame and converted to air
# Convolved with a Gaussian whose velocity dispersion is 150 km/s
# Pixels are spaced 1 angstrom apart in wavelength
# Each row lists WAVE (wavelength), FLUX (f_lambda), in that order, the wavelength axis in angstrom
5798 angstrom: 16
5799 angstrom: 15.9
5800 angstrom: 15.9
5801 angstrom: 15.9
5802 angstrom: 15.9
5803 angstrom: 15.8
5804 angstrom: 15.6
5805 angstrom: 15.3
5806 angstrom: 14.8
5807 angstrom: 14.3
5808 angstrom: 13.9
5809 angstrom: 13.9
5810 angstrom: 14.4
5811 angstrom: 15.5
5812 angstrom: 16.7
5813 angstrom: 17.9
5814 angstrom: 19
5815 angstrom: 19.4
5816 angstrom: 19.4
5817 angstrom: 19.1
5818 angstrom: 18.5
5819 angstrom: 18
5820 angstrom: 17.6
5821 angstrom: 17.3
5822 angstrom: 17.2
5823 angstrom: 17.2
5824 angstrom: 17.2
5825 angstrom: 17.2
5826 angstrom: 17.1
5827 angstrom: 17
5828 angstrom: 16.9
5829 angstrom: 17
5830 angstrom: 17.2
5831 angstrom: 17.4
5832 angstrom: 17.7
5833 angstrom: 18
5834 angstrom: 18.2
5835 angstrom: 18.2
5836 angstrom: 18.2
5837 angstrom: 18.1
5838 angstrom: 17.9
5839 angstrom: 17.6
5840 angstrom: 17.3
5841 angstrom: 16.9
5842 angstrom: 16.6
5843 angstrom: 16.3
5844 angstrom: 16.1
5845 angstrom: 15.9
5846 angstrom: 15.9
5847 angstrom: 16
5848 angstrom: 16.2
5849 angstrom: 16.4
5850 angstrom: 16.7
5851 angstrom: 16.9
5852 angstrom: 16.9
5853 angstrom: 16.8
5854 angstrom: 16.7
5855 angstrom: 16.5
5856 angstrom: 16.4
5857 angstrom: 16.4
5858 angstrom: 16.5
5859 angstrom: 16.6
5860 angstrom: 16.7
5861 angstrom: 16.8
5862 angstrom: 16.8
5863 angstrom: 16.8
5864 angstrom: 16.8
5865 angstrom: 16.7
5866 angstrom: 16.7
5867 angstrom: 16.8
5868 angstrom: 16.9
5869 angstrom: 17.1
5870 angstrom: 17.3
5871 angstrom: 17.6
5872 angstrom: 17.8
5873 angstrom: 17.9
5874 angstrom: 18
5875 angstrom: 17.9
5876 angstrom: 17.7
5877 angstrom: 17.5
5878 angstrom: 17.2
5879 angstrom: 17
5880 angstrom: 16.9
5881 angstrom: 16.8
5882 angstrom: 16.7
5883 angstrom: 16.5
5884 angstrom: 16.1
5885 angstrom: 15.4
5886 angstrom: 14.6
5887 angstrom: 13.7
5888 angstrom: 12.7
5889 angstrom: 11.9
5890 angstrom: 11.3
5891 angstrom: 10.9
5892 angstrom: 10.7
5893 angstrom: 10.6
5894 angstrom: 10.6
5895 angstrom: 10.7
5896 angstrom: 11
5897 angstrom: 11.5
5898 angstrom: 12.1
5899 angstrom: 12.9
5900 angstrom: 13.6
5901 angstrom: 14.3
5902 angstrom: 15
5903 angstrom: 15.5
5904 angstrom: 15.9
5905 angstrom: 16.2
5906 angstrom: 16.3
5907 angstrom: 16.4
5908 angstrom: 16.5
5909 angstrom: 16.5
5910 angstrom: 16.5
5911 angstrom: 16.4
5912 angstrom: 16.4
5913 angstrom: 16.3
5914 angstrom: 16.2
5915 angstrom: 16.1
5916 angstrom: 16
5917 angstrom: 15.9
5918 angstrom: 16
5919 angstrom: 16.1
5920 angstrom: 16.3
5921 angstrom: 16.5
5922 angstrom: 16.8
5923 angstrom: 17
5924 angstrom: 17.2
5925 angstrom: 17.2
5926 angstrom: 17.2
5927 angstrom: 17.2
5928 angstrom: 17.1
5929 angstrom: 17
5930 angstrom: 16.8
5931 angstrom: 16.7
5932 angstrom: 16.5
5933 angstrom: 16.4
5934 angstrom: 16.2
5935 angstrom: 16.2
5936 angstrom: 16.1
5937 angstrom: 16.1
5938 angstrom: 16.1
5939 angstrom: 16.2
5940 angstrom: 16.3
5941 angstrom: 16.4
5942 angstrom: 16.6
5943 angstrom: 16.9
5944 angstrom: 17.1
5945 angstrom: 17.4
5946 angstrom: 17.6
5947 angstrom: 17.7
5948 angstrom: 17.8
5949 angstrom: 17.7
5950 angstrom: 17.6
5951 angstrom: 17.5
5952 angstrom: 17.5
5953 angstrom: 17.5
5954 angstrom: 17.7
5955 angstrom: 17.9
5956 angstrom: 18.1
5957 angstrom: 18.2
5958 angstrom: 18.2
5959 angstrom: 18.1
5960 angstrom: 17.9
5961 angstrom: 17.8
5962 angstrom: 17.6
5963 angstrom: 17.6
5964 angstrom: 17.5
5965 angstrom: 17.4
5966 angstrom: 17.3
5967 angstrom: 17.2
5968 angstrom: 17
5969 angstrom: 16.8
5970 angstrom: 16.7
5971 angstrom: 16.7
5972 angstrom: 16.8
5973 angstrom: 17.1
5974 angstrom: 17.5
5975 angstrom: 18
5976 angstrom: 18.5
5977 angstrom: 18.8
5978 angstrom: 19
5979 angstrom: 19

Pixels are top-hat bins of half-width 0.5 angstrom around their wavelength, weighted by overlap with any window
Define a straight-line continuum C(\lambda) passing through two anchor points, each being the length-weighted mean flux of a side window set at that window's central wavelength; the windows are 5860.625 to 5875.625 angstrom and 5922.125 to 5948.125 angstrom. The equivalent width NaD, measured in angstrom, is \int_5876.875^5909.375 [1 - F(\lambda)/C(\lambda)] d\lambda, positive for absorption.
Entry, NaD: 5.4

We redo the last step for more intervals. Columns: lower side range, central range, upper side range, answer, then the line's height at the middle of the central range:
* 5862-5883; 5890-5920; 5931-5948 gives 4.40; 16.9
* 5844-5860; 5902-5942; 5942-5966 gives 1.97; 17.3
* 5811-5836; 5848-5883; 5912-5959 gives 0.92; 17.4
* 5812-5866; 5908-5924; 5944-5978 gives 1.00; 17.5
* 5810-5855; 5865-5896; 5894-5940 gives 2.14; 16.4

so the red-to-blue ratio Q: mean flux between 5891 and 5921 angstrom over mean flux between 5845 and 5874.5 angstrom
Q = 0.87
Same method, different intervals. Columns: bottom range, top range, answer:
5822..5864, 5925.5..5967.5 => 1.01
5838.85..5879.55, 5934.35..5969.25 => 1.02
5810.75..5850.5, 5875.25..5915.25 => 0.85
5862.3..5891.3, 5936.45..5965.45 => 1.08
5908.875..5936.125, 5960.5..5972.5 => 1.04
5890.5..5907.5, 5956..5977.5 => 1.33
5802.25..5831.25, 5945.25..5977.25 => 1.05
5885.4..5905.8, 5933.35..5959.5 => 1.34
